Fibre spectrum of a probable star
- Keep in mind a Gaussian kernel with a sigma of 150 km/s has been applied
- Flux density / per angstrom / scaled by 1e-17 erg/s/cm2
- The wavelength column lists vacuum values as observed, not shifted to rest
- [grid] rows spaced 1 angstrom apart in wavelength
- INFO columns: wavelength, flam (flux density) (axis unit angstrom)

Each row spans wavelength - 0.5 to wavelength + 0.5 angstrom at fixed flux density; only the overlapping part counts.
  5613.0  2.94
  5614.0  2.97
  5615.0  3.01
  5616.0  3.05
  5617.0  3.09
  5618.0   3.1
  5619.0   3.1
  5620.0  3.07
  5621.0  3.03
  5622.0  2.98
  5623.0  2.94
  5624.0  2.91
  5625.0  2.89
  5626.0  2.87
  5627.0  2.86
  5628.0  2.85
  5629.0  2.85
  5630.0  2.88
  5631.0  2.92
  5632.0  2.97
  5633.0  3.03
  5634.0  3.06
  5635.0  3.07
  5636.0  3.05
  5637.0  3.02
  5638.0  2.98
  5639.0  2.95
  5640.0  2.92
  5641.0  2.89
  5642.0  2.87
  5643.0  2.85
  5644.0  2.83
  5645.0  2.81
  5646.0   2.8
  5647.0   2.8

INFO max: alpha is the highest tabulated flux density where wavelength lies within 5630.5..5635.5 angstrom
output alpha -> 3.07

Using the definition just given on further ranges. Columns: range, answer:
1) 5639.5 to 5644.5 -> 2.92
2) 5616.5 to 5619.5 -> 3.1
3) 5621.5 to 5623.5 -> 2.98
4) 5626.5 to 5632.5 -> 2.97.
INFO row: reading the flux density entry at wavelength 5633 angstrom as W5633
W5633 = 3.03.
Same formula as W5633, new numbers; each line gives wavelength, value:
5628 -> 2.85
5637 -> 3.02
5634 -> 3.06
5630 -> 2.88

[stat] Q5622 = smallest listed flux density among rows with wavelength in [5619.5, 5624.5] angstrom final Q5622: 2.91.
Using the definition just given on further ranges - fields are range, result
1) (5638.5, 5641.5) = 2.89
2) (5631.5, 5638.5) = 2.97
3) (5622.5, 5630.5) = 2.85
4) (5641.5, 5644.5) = 2.83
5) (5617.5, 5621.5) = 3.03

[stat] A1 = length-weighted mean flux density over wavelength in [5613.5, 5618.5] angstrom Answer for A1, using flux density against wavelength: 3.04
